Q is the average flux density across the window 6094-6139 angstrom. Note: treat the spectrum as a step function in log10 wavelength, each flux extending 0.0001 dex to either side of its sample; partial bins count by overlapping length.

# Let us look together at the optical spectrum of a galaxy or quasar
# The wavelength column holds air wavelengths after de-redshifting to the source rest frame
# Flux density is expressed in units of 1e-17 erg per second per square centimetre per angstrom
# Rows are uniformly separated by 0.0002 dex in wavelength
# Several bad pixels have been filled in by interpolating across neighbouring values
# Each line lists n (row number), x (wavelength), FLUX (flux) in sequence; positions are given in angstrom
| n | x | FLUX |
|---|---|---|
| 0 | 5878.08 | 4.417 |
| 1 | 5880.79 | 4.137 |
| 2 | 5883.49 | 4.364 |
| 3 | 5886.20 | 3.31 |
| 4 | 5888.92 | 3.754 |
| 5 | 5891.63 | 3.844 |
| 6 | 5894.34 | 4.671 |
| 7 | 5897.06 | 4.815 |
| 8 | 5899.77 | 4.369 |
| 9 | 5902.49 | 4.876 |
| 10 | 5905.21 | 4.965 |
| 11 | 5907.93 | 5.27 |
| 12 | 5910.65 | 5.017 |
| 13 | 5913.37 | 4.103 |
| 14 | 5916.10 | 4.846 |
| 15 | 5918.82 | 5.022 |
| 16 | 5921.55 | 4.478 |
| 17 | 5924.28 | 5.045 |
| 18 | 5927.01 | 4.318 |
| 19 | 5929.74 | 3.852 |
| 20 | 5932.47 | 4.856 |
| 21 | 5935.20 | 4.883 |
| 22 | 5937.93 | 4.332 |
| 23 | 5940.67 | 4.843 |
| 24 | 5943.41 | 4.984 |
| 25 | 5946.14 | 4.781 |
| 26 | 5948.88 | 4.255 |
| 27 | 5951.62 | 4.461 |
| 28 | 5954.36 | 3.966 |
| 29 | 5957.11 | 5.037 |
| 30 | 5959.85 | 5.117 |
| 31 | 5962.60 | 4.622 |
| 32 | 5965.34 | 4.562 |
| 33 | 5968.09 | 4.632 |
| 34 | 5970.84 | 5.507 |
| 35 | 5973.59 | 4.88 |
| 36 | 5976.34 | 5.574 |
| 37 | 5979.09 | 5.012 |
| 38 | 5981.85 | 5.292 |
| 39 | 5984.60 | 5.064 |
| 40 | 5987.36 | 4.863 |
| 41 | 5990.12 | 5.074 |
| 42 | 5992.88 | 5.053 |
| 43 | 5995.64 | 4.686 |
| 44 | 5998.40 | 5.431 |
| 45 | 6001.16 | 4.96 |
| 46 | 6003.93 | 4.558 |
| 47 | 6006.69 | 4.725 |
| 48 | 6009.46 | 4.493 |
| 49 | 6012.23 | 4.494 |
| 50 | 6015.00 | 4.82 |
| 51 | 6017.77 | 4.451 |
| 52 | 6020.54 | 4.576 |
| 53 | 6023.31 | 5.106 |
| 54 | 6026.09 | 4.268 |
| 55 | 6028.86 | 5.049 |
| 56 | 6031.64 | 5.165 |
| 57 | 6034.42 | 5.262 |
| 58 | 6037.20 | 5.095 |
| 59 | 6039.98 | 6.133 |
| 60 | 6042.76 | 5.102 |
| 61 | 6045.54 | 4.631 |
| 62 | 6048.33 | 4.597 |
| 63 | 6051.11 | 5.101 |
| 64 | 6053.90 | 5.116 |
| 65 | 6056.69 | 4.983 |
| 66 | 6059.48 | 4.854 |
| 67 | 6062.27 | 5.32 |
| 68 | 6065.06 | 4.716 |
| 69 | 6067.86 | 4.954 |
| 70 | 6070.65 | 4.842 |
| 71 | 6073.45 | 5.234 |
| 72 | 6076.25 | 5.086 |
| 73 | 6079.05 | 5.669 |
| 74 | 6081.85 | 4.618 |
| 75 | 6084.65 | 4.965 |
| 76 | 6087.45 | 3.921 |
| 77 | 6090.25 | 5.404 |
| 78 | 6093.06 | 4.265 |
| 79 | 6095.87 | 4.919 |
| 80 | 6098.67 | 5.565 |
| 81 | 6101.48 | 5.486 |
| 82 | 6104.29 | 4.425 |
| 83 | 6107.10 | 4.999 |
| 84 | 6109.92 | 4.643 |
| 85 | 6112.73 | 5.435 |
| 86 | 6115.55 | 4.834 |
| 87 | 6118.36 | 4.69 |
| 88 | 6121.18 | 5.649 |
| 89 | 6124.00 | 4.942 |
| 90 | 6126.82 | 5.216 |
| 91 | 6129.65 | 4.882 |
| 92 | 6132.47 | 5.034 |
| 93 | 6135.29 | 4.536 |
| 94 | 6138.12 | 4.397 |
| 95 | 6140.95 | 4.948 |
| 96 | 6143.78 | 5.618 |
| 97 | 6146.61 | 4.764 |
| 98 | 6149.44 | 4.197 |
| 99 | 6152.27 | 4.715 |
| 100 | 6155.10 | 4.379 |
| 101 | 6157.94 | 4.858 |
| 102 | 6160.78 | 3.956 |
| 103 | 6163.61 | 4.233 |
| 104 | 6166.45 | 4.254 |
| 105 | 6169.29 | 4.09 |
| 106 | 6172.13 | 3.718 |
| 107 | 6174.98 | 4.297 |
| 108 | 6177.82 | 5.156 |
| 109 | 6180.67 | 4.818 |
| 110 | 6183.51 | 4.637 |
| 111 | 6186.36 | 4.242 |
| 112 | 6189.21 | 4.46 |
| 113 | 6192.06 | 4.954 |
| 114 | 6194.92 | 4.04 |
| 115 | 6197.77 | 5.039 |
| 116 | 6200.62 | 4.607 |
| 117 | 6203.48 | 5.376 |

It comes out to 4.98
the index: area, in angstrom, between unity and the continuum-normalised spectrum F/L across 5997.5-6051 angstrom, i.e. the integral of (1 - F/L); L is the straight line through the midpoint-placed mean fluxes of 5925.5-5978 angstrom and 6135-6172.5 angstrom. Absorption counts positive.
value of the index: -3.0 angstrom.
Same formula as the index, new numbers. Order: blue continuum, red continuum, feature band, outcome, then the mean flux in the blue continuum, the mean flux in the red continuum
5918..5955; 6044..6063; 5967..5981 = -1.3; 4.58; 4.93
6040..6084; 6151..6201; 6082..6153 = -2.2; 5.02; 4.47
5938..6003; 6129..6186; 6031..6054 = -1.8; 4.88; 4.56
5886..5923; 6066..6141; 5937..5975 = -0.5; 4.56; 4.94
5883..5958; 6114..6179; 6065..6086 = -1.8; 4.55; 4.67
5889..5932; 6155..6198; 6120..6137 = -2.1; 4.61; 4.43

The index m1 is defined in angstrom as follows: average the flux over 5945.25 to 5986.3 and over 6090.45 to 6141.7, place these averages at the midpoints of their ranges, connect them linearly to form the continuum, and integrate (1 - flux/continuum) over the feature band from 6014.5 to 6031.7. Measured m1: 0.5 angstrom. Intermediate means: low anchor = 4.85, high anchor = 4.95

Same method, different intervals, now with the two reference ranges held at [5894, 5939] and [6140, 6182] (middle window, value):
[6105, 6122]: -1.6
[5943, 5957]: 0.5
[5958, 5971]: -0.5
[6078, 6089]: -0.5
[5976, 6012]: -2.4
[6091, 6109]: -1.5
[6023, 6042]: -2.2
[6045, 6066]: -1.5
